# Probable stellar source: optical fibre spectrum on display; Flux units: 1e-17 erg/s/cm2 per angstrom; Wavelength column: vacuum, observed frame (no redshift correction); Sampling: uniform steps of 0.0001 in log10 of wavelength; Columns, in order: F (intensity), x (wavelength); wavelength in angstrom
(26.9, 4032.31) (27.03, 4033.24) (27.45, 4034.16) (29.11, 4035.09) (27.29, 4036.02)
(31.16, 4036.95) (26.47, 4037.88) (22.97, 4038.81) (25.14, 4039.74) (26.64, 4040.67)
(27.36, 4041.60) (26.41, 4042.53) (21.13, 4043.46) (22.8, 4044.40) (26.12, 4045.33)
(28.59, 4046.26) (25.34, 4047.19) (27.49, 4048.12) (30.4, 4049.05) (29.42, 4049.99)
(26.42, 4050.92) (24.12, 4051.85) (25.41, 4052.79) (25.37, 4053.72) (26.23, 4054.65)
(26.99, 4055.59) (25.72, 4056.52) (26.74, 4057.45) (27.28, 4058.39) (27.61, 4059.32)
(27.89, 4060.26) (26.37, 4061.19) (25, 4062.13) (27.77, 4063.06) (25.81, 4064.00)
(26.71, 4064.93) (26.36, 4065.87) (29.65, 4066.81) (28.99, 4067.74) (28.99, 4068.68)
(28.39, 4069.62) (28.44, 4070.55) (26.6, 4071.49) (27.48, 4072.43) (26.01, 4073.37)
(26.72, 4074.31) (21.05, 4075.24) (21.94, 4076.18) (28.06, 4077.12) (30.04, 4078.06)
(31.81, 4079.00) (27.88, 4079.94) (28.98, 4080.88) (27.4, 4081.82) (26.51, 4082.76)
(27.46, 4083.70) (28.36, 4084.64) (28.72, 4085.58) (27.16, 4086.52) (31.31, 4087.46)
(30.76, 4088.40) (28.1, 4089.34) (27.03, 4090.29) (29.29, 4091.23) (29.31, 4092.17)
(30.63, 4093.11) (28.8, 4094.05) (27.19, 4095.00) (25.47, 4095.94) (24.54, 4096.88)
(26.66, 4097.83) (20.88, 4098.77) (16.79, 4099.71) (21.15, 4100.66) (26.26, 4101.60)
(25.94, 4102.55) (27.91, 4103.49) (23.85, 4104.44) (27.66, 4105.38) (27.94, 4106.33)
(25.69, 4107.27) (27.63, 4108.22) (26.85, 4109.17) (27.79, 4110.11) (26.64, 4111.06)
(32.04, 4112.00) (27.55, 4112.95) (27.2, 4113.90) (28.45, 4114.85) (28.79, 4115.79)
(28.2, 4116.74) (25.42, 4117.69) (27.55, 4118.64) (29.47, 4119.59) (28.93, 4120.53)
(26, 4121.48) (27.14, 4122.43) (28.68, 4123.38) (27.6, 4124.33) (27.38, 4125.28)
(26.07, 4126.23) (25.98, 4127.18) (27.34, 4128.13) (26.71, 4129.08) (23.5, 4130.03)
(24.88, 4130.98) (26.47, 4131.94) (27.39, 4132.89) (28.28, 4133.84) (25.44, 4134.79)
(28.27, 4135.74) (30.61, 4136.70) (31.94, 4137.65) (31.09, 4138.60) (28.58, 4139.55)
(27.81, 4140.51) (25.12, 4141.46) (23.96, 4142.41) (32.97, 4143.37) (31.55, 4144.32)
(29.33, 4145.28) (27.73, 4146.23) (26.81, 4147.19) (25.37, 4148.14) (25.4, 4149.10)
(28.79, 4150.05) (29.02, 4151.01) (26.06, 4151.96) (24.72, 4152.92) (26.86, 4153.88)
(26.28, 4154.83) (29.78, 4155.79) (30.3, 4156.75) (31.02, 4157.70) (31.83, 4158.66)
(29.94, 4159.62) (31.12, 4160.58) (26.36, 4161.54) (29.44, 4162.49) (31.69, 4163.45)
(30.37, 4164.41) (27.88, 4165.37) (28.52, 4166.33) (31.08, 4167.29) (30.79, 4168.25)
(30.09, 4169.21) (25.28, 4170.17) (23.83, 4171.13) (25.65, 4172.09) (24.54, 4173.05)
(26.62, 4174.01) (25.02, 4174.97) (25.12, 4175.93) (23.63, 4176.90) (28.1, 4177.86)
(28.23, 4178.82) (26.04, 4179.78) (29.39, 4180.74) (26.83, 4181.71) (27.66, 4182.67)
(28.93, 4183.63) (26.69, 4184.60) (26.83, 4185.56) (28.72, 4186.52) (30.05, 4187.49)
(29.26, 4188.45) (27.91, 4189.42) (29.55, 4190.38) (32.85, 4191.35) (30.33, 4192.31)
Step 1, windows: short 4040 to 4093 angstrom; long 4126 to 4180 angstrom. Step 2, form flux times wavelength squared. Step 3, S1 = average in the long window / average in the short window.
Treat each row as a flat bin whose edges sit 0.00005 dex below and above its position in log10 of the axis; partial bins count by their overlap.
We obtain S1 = 1.07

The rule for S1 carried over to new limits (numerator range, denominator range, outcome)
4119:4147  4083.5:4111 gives 1.06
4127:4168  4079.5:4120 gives 1.06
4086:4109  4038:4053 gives 1.05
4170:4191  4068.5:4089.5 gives 1.02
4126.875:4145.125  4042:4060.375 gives 1.10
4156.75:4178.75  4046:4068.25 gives 1.10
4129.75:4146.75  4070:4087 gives 1.06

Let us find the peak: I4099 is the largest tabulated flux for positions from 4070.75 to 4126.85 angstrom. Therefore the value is 32.04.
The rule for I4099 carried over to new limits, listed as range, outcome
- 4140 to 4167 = 32.97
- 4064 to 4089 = 31.81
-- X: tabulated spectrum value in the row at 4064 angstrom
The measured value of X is 25.81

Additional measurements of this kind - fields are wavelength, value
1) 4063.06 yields 27.77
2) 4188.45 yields 29.26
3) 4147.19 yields 26.81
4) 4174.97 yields 25.02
